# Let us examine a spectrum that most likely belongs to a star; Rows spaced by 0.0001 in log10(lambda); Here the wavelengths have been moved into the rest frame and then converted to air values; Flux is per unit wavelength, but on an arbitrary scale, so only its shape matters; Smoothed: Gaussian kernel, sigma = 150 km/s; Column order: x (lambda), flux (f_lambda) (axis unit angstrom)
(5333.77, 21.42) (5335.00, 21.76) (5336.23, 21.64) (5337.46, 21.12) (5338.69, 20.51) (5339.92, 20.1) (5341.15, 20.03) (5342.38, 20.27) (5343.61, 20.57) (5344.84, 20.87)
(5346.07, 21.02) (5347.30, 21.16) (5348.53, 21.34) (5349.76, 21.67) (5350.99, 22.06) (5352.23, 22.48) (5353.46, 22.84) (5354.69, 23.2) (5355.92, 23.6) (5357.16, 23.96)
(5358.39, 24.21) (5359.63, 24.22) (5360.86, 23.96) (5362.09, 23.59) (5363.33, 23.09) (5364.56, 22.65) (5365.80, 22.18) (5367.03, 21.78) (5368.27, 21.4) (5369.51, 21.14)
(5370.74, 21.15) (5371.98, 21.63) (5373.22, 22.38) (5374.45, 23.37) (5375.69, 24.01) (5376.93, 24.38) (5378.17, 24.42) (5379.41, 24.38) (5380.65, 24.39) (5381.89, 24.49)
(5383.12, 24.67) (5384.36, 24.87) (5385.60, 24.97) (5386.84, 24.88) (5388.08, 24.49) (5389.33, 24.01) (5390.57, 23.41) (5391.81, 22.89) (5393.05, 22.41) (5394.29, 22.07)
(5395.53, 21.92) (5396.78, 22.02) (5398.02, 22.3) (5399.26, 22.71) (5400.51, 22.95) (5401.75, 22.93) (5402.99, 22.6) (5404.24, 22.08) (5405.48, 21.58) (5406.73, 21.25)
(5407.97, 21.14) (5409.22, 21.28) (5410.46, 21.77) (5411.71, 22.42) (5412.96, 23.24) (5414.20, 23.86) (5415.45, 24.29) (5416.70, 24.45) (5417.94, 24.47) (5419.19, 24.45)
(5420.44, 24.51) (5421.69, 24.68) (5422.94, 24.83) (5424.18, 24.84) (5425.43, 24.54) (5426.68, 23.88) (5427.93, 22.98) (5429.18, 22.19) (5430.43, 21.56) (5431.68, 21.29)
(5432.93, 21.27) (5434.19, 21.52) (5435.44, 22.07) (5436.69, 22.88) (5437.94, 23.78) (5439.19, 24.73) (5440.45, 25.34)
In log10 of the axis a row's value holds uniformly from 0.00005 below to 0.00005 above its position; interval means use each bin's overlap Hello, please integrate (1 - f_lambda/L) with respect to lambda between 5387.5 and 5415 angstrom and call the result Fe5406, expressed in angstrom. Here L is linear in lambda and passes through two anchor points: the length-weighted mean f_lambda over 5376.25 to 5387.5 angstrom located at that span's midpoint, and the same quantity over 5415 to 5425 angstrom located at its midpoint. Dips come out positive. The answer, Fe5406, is 2.3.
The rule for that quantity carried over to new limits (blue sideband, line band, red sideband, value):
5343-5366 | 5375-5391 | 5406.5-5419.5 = -1.2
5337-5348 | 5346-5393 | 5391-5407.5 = -3.9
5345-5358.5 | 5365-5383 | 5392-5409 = -0.6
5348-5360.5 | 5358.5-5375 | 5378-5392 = 0.7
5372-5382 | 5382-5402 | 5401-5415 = -0.3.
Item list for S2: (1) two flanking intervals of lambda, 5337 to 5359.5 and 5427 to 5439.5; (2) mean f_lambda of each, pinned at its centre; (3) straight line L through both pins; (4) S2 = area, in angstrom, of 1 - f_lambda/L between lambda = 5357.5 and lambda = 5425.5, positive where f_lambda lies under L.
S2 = -3.5 angstrom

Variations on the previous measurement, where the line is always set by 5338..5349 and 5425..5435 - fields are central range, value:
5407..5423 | -1.0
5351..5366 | -1.7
